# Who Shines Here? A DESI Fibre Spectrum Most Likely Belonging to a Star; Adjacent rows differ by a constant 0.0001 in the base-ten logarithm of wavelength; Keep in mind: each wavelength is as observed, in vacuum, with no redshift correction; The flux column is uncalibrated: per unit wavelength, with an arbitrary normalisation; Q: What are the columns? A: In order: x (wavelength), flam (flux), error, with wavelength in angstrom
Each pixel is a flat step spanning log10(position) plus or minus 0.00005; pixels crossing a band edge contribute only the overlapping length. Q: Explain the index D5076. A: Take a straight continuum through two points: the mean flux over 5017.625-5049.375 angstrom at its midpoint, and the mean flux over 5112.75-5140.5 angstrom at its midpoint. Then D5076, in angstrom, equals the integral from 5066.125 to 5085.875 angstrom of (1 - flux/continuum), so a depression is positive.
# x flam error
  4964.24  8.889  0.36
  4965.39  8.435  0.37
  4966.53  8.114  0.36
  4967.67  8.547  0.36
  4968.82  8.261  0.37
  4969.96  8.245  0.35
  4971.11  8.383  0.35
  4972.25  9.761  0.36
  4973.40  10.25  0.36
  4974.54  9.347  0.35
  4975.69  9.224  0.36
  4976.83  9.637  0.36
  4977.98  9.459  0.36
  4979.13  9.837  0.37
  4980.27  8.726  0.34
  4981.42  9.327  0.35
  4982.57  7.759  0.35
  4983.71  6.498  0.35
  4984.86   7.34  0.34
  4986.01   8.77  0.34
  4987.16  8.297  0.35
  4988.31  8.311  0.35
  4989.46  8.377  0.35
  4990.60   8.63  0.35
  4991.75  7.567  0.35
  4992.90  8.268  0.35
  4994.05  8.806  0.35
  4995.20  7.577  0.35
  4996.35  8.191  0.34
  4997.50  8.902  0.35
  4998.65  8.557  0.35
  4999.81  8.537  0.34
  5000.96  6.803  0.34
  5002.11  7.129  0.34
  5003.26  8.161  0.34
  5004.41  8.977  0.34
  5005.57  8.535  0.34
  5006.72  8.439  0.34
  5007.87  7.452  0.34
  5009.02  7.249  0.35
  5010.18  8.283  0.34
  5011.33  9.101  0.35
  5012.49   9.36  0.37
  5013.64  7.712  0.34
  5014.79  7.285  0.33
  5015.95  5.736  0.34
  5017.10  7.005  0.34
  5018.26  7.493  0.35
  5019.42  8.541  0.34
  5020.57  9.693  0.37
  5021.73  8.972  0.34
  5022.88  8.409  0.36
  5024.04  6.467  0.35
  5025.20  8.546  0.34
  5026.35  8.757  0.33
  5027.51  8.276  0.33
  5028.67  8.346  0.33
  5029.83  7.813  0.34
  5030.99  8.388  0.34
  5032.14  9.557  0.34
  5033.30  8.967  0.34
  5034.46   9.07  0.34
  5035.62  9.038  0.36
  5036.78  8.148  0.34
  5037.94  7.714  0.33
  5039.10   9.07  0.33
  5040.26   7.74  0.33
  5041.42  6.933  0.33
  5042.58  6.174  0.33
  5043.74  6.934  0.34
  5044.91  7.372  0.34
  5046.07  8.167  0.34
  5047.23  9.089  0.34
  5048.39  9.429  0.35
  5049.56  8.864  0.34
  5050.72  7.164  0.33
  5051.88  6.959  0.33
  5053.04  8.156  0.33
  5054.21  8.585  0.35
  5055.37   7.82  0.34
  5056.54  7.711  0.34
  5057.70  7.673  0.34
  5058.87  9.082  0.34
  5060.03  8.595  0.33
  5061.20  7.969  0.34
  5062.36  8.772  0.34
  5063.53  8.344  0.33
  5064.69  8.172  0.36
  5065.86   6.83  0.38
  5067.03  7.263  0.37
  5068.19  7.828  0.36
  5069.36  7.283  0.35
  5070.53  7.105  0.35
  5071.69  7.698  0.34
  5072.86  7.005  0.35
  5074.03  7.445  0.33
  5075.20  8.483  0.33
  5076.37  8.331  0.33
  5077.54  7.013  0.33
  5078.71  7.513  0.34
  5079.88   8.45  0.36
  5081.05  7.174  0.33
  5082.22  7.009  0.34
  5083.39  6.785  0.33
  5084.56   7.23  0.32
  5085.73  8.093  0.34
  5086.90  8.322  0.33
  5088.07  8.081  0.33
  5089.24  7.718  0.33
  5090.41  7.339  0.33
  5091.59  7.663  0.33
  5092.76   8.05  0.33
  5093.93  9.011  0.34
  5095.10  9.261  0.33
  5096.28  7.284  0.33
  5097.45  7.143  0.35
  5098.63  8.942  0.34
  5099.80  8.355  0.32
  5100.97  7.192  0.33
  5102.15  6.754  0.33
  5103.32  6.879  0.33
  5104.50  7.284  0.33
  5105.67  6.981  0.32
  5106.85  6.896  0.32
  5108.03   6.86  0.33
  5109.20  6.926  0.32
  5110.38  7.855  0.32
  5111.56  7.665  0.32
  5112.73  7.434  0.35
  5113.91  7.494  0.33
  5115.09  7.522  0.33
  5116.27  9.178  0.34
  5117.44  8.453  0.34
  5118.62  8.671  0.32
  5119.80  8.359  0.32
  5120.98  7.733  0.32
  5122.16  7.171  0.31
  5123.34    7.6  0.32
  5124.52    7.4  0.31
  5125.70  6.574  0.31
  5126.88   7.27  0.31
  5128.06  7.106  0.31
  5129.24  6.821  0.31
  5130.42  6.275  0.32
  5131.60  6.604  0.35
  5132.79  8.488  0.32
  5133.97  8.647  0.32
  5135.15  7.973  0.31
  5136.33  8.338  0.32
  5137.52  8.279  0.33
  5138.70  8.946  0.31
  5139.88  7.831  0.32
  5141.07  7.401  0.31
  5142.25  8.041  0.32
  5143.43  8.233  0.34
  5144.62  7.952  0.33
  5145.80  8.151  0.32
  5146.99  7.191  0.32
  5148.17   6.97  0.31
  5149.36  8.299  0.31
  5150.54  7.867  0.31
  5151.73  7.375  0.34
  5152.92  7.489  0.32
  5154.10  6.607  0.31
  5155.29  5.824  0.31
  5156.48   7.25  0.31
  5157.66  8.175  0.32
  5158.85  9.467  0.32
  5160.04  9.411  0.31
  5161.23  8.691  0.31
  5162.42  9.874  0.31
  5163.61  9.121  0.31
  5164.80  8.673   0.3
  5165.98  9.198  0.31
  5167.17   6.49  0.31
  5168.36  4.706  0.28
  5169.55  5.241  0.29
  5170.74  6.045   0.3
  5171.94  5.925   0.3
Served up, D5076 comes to 1.35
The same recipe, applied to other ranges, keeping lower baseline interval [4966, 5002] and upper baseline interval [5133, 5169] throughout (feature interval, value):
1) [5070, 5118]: 2.9 angstrom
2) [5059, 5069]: 0.3 angstrom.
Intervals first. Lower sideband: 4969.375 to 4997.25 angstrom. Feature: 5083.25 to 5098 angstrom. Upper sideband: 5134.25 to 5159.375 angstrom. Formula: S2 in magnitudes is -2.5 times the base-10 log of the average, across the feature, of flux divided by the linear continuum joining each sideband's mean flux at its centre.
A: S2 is 0.027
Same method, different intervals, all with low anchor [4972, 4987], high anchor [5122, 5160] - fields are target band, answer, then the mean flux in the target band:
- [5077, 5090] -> 0.069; 7.58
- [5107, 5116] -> 0.062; 7.43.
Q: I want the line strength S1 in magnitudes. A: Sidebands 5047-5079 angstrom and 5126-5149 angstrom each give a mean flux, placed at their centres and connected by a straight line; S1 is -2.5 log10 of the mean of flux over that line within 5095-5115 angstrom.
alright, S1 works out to 0.05 mag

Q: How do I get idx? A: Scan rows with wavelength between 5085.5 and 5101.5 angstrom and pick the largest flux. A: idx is 9.261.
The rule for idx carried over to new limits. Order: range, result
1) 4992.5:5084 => 9.693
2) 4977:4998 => 9.837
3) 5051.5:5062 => 9.082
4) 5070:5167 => 9.874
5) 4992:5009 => 8.977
